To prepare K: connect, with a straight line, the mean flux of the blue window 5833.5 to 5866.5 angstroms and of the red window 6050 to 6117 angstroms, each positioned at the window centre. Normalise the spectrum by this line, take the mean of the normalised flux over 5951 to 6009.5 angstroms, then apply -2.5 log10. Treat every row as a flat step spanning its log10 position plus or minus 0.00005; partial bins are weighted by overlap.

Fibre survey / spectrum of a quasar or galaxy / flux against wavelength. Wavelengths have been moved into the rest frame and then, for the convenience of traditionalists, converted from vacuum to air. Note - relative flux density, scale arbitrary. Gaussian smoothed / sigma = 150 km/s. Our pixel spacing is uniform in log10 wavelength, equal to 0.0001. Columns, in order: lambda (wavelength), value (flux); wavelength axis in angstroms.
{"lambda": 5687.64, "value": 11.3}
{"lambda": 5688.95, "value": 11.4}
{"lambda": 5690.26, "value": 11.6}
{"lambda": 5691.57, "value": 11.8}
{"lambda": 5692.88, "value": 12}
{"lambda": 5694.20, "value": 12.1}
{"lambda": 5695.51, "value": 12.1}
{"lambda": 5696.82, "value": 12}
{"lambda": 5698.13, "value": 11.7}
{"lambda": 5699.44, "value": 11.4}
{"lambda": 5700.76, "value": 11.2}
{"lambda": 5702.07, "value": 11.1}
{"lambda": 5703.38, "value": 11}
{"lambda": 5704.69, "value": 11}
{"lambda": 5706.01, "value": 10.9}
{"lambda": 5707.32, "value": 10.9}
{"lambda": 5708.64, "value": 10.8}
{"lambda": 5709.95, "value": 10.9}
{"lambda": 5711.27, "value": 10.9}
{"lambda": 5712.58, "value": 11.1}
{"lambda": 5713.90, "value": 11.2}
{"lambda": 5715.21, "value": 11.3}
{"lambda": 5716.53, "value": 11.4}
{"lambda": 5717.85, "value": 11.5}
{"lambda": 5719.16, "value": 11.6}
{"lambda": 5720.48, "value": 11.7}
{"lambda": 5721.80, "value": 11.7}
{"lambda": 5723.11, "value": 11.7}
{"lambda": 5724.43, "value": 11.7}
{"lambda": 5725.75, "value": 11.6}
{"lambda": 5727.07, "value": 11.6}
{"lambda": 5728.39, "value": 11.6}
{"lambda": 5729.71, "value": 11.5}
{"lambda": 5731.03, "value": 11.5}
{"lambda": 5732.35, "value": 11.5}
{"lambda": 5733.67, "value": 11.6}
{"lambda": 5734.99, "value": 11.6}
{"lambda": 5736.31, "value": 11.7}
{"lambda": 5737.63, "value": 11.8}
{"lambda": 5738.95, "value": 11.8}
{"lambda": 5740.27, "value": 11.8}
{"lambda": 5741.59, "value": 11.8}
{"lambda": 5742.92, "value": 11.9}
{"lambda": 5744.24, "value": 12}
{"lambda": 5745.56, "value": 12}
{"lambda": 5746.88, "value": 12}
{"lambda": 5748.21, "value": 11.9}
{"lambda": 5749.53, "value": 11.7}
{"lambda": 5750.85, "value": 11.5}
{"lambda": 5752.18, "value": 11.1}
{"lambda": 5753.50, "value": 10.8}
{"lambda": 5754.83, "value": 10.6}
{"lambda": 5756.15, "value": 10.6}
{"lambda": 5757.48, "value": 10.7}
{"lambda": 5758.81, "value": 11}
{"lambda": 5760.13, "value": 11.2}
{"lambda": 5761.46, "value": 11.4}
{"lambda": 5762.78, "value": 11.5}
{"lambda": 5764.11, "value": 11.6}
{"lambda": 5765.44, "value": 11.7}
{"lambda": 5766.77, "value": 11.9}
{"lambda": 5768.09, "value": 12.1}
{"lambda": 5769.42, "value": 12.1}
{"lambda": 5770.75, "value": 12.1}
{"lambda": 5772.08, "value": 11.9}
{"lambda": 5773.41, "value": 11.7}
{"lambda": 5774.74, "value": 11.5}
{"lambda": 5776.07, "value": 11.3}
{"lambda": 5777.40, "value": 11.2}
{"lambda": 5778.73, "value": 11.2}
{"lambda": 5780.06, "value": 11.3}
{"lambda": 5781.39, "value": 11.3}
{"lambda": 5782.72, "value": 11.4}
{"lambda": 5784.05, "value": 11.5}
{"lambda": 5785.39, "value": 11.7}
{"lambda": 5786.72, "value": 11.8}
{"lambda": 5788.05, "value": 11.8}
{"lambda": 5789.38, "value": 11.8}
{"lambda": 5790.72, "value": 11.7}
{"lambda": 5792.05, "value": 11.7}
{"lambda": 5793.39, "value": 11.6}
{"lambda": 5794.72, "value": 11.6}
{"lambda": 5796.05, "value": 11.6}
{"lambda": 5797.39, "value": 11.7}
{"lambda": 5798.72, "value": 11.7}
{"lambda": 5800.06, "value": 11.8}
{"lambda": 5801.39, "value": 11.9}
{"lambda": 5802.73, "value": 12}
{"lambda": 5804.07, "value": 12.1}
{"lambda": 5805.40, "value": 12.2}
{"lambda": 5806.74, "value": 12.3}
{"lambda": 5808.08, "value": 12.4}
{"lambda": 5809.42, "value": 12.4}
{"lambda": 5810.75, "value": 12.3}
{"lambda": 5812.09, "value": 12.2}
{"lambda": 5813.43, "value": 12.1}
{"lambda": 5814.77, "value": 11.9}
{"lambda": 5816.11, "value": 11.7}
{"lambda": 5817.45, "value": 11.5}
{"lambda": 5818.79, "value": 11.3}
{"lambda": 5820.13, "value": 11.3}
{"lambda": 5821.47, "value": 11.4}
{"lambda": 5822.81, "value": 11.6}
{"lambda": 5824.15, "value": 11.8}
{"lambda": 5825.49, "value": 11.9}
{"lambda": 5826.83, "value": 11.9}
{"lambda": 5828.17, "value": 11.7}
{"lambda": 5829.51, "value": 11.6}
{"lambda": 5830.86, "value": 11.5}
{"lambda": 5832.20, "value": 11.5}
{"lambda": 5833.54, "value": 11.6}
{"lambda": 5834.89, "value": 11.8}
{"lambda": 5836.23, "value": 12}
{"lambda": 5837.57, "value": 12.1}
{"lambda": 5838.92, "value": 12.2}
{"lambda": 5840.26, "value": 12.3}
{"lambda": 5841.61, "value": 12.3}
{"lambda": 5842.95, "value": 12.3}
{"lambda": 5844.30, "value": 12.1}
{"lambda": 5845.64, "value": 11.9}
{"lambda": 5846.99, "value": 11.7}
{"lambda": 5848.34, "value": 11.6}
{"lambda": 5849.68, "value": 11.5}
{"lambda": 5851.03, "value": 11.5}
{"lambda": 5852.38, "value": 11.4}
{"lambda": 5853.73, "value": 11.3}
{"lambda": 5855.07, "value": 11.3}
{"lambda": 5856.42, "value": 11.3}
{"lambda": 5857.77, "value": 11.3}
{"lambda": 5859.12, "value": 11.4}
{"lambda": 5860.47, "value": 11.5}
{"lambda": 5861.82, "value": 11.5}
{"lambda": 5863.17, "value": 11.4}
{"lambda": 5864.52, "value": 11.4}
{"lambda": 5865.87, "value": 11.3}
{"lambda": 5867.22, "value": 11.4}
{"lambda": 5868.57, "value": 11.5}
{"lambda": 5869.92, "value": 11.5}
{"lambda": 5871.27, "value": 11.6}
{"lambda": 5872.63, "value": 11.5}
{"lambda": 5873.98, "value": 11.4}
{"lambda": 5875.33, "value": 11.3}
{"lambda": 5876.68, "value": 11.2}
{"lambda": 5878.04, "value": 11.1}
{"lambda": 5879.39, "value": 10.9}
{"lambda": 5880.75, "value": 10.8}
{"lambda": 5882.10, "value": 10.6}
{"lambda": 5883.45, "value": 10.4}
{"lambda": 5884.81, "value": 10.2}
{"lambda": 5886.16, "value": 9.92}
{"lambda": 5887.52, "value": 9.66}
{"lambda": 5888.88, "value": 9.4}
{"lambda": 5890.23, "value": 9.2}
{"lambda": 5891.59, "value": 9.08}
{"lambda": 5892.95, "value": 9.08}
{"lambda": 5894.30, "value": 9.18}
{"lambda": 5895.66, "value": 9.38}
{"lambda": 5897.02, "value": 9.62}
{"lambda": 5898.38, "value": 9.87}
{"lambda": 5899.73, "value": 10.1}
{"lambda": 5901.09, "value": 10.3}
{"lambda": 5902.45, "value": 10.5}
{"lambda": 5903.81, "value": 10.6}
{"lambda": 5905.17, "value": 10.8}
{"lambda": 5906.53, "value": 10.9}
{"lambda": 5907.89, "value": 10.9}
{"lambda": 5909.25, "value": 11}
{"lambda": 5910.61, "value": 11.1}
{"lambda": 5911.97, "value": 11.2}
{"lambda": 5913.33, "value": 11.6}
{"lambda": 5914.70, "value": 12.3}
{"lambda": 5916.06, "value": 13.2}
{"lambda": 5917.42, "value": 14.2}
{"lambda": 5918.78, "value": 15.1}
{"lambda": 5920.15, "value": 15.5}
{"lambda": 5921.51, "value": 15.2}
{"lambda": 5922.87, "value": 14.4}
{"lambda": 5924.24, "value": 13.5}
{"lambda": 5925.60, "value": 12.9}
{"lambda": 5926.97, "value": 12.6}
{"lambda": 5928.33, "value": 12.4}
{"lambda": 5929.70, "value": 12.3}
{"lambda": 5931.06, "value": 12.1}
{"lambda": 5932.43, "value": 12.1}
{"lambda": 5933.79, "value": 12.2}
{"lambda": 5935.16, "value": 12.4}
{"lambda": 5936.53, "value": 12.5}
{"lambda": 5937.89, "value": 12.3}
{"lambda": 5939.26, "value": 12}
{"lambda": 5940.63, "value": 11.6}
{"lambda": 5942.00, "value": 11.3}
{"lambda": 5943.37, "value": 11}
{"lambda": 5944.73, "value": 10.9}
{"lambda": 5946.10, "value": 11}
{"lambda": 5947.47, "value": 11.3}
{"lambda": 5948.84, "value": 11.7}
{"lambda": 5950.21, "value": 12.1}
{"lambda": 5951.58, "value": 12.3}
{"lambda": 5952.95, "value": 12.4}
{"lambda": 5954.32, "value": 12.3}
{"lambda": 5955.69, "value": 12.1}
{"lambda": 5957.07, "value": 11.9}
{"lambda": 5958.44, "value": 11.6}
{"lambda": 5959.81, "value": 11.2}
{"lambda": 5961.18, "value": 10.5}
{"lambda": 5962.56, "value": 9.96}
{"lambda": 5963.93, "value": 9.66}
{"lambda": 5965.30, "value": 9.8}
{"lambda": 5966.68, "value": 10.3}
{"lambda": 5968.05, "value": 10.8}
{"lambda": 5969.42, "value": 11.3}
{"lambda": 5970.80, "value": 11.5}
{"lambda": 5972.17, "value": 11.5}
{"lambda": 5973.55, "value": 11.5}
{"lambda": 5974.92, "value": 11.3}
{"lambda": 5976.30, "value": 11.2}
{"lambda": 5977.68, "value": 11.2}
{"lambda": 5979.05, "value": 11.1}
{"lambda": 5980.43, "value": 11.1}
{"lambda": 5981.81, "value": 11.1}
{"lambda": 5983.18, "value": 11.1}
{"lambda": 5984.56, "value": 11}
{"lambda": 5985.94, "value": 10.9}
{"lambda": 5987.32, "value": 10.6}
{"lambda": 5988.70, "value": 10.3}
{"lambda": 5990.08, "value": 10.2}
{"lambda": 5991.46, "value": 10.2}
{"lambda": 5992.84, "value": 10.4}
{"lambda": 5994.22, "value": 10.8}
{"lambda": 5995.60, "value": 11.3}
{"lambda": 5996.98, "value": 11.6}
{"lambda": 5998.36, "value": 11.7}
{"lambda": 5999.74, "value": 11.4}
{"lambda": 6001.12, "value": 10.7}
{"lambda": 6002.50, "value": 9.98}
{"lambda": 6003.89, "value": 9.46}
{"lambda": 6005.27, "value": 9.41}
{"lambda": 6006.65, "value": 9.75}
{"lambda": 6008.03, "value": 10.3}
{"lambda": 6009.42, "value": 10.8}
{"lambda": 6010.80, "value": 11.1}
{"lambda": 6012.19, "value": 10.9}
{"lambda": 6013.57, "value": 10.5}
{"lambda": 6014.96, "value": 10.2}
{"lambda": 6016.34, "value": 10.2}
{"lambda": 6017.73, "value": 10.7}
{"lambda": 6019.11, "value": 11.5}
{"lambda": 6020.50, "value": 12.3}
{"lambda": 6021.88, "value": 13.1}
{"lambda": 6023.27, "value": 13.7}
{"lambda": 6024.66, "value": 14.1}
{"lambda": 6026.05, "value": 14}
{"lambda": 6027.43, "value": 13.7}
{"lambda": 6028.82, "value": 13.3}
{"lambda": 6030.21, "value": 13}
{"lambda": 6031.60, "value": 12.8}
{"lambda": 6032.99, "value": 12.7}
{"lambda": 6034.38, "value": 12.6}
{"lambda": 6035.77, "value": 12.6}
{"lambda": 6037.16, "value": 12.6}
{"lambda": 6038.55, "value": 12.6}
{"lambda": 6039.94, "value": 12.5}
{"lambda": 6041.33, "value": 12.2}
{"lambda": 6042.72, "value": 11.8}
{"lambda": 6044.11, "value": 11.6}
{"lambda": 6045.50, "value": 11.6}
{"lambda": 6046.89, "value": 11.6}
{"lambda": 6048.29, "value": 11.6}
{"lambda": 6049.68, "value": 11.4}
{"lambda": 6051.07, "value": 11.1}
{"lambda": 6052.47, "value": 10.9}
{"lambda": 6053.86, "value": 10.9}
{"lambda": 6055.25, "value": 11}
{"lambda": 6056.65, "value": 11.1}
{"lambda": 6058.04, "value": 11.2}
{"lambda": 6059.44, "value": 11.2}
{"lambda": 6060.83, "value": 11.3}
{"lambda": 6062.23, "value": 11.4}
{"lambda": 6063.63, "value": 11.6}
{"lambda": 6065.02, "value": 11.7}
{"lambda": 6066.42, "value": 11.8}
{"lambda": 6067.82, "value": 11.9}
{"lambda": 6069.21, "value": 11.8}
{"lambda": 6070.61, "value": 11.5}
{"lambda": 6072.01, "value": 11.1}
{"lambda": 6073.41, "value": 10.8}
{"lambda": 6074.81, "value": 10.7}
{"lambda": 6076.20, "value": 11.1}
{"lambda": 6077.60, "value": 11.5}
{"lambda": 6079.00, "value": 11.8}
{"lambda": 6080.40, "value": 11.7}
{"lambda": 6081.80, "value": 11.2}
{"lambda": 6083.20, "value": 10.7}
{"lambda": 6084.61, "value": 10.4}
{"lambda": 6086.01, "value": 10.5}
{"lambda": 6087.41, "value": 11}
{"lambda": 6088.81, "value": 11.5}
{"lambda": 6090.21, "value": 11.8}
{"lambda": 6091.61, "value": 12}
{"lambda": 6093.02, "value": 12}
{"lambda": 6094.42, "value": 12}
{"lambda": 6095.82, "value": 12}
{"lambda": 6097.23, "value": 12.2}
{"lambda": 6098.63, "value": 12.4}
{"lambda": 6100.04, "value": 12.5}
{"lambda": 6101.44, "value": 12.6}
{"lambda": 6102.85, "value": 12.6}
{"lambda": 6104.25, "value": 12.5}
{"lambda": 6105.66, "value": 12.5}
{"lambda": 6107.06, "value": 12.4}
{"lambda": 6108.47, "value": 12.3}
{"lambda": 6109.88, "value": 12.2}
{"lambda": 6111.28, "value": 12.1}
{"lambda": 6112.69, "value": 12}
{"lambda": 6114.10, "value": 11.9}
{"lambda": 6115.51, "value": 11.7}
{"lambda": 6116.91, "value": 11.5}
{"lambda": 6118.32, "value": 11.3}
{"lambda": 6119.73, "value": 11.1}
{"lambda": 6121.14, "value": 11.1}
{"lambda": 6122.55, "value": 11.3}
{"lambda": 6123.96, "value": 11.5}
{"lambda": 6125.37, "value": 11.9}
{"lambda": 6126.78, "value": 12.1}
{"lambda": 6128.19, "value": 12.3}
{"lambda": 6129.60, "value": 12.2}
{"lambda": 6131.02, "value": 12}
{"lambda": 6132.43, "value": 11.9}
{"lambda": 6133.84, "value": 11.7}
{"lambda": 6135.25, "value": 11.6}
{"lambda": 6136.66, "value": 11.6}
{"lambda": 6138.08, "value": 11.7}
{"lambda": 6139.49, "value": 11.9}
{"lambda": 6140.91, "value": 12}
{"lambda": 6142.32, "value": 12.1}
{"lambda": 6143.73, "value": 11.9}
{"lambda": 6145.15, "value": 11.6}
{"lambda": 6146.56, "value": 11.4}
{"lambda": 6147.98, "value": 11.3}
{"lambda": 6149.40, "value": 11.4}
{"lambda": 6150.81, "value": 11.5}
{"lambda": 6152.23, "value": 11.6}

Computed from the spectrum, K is 0.07 mag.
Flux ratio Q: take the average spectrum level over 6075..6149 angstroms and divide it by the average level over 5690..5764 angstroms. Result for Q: 1.03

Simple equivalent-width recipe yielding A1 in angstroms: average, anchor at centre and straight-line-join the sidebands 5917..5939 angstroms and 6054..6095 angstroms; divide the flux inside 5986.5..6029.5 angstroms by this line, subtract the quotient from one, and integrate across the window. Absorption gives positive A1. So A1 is 3.3 angstroms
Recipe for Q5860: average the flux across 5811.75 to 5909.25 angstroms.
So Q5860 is 11.1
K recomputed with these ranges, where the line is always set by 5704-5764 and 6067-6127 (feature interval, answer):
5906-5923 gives -0.110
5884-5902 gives 0.196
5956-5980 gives 0.059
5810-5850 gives -0.032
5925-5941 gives -0.066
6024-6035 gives -0.143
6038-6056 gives 0.006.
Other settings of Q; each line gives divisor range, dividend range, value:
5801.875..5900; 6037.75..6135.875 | 1.03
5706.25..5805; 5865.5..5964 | 0.99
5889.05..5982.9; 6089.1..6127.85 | 1.04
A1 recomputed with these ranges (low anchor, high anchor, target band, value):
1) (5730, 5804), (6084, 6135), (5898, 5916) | 1.1 angstroms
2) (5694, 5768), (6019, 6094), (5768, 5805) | -0.5 angstroms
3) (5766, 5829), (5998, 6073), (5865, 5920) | 3.7 angstroms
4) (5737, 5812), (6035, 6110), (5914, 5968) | -2.2 angstroms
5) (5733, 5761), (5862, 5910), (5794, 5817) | -1.9 angstroms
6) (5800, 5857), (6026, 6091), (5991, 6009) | 1.8 angstroms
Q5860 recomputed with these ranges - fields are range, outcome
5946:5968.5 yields 11.2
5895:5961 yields 11.9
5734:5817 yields 11.7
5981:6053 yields 11.5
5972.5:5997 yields 10.9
